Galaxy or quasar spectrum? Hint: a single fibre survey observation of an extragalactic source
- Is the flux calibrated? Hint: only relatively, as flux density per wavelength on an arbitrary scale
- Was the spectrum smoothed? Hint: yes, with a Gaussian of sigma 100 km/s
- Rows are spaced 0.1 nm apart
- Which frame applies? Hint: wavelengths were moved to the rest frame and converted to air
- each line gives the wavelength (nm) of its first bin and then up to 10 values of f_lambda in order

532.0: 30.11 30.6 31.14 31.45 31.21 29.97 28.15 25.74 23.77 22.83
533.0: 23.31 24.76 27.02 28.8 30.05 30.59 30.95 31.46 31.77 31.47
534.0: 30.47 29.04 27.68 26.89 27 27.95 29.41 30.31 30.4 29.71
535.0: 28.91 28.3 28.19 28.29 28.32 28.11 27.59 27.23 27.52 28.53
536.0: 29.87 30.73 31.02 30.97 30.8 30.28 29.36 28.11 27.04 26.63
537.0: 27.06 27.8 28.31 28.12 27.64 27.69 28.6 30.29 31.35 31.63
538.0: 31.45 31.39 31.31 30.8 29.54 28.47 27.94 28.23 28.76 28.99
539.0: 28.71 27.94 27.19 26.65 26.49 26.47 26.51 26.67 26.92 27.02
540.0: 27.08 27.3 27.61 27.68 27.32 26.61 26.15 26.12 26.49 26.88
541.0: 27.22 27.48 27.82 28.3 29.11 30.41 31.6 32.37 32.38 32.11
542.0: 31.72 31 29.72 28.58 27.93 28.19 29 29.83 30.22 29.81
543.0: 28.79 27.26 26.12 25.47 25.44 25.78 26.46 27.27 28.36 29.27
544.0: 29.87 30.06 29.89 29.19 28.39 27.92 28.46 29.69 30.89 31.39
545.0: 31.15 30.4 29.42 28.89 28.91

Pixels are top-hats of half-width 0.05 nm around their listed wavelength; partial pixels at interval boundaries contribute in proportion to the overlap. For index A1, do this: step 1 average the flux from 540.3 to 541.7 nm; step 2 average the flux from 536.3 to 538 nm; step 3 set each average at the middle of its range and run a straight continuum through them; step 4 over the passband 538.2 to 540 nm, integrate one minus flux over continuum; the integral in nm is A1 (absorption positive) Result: 0.03 nm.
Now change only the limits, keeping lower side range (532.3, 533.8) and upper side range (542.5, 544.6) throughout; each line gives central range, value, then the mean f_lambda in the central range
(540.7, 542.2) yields -0.07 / 29.5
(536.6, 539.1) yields -0.08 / 29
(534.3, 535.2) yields -0.03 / 28.8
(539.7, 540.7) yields 0.04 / 27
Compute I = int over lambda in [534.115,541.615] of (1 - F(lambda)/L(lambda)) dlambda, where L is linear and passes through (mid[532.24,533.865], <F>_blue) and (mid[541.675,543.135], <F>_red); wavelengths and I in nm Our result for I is 0.179 nm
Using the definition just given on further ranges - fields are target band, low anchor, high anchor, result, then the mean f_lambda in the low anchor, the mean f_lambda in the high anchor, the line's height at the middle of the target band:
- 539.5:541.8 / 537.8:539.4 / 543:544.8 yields 0.08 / 29.2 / 28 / 28.8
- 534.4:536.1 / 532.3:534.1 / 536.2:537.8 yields 0.00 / 28.5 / 28.7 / 28.6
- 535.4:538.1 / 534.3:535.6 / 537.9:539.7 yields -0.04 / 28.6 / 28.7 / 28.6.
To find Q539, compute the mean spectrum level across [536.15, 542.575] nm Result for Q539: 28.7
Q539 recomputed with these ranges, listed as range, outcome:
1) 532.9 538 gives 28.8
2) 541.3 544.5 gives 29.1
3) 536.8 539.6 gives 28.7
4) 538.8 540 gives 27.3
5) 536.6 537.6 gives 27.7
